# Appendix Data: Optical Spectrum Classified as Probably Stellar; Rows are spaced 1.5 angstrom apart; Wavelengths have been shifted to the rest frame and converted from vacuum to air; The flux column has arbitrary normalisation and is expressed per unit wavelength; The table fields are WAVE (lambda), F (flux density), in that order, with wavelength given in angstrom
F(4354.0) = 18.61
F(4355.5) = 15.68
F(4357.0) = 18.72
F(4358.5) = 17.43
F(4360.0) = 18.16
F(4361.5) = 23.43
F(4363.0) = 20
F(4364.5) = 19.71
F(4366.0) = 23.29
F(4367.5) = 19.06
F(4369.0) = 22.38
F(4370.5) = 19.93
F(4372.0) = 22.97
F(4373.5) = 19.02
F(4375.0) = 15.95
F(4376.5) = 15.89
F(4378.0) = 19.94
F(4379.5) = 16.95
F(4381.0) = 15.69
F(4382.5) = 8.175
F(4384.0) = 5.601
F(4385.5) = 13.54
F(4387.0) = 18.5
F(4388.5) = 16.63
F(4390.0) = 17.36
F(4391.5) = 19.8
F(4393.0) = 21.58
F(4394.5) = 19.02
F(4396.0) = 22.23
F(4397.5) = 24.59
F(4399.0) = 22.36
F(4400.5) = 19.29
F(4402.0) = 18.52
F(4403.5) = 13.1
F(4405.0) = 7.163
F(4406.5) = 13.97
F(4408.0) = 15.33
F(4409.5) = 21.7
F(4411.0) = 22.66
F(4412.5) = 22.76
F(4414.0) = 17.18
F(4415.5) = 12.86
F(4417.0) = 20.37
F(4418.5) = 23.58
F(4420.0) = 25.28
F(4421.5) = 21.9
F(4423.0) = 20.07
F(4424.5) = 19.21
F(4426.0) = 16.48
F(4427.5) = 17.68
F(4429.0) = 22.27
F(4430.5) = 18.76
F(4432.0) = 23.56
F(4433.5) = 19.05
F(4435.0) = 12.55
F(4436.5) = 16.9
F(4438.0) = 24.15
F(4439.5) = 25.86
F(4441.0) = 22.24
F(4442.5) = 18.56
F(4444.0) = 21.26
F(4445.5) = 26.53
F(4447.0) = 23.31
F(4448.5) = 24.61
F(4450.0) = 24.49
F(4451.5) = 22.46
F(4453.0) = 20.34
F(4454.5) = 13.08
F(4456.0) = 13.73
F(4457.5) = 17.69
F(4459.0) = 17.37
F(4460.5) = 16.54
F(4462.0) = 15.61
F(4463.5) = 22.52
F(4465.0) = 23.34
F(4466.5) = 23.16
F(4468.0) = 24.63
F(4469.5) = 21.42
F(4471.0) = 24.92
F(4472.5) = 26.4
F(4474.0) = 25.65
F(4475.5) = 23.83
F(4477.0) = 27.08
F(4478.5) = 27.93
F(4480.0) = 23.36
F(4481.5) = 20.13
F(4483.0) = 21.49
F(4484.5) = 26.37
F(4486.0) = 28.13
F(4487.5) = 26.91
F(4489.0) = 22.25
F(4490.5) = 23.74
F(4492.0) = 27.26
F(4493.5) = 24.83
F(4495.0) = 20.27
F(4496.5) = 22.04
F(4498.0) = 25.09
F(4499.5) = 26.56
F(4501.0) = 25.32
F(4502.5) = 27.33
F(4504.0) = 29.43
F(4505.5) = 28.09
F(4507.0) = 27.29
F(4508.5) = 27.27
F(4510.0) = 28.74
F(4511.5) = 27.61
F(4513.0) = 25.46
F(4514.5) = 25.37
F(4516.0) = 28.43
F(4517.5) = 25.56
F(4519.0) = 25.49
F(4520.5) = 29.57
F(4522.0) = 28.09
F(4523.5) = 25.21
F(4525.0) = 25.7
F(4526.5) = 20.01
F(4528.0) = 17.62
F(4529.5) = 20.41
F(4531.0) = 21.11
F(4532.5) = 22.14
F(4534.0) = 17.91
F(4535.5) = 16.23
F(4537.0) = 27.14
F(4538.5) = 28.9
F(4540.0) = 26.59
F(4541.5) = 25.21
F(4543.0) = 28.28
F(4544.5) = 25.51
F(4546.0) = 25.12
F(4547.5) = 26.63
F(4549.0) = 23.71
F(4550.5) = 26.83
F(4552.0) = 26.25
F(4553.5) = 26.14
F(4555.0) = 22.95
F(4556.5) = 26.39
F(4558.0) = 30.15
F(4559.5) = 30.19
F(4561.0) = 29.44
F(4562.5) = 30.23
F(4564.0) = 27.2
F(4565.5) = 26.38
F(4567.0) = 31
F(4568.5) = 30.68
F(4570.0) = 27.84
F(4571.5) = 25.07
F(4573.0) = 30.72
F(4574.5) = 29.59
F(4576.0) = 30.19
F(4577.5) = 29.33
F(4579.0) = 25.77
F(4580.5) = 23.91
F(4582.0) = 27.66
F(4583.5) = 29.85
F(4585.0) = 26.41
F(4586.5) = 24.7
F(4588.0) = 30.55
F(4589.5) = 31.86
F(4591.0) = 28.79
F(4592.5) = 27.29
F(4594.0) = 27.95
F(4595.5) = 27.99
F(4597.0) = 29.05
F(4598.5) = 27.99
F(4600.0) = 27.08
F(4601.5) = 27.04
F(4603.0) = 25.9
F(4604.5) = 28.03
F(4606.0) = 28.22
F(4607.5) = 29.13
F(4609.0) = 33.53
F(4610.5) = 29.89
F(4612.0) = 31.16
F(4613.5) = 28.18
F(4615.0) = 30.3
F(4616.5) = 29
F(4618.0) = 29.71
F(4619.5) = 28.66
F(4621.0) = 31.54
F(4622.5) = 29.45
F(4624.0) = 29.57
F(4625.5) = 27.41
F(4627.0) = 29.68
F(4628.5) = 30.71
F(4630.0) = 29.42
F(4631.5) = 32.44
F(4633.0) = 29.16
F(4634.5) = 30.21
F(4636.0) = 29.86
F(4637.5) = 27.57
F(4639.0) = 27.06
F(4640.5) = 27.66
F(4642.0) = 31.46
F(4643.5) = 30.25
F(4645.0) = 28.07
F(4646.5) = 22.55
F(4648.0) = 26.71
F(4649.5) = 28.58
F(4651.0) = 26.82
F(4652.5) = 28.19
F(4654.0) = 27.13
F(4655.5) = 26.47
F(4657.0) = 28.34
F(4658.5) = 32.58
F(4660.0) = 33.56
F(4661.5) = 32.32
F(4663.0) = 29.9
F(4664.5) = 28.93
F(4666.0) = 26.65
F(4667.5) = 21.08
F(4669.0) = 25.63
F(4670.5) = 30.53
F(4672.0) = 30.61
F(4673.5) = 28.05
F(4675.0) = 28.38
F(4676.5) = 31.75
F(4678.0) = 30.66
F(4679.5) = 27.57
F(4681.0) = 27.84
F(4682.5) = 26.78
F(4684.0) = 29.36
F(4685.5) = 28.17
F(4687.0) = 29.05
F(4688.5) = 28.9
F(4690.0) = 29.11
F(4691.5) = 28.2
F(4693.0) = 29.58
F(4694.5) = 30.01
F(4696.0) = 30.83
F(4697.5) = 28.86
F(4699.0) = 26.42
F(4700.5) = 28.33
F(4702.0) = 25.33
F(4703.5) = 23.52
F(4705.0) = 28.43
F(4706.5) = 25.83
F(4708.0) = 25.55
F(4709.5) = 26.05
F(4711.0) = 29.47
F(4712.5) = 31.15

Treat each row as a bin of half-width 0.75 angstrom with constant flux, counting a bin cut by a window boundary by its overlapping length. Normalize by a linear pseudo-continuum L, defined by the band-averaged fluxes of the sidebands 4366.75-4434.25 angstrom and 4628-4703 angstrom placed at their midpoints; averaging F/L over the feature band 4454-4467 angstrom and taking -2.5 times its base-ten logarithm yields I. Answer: 0.15 mag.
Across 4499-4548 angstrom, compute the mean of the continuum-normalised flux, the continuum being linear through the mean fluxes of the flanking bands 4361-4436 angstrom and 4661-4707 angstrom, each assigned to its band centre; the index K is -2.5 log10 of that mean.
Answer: -0.11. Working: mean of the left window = 18.6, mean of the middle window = 25.3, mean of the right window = 28.3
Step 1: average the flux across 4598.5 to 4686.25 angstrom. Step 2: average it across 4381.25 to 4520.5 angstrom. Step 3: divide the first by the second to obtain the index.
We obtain 1.34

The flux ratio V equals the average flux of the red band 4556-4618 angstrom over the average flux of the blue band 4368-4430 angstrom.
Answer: 1.6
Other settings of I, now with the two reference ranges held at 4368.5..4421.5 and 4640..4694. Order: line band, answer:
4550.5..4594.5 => -0.13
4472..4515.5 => -0.17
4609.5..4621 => -0.12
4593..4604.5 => -0.07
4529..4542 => 0.03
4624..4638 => -0.09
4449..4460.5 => 0.11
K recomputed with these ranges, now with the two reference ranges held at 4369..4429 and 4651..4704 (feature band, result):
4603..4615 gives -0.139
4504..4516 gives -0.221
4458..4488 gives -0.113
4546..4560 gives -0.109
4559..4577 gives -0.186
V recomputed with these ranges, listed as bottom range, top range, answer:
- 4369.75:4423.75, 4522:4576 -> 1.43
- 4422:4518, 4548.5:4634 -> 1.24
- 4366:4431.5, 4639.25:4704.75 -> 1.54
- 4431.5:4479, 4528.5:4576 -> 1.22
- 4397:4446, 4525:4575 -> 1.31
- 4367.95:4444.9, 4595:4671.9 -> 1.54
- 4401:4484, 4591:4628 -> 1.41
